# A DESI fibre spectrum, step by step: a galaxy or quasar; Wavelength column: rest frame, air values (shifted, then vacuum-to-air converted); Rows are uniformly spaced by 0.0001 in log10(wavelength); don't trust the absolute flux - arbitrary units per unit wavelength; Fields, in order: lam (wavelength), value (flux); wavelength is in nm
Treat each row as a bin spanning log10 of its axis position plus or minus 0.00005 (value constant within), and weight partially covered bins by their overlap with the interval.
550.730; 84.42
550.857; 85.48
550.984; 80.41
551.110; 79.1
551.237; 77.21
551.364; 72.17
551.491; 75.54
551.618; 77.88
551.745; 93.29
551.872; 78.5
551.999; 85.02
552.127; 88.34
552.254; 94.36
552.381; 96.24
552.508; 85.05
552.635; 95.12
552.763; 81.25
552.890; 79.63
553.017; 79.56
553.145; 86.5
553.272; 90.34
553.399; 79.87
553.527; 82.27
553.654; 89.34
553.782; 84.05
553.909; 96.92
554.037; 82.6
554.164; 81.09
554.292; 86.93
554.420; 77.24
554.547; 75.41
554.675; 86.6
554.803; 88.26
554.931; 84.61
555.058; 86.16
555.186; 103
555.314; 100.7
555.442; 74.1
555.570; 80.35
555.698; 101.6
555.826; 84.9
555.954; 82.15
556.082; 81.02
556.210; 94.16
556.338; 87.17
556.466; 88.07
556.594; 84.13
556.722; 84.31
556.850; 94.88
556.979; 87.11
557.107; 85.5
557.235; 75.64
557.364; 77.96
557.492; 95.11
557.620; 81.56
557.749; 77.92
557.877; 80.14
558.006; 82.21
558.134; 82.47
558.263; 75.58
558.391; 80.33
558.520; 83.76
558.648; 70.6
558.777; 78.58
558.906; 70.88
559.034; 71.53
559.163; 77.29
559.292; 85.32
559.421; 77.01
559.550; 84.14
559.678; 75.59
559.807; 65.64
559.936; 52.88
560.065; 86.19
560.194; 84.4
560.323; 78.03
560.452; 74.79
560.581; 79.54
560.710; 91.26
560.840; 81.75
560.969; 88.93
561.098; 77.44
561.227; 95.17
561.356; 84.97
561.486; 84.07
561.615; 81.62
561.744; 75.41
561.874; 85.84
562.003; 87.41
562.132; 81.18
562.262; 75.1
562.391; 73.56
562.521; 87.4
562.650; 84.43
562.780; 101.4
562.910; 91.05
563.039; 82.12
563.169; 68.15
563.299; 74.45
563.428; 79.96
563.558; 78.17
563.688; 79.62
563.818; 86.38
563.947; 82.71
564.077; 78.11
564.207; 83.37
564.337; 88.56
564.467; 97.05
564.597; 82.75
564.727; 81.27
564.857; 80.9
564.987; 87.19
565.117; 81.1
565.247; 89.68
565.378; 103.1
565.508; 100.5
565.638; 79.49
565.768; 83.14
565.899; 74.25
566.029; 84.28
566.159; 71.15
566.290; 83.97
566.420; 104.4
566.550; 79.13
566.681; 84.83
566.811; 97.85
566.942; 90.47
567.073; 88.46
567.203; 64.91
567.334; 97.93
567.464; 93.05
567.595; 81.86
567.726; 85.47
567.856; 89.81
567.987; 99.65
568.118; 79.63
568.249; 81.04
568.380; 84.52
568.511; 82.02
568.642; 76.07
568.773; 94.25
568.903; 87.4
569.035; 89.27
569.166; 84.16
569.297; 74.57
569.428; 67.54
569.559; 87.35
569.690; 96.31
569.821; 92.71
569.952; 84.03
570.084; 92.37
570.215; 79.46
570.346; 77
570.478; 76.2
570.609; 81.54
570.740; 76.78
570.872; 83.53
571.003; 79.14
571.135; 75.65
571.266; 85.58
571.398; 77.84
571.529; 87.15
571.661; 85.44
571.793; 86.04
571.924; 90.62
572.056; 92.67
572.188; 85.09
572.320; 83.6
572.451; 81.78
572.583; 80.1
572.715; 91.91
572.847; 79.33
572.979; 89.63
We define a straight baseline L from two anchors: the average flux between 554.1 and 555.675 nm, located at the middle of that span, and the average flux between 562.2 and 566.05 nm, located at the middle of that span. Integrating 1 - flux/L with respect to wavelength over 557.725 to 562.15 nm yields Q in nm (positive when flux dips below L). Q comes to 0.26 nm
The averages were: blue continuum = 85.8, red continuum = 84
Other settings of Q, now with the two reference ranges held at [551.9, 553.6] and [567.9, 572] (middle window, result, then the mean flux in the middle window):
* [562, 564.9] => 0.07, 82.8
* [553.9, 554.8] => 0.03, 83.3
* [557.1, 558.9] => 0.11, 80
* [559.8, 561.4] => 0.09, 80.5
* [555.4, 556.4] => 0.00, 85.9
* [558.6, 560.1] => 0.19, 74.4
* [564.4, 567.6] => -0.09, 86.6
